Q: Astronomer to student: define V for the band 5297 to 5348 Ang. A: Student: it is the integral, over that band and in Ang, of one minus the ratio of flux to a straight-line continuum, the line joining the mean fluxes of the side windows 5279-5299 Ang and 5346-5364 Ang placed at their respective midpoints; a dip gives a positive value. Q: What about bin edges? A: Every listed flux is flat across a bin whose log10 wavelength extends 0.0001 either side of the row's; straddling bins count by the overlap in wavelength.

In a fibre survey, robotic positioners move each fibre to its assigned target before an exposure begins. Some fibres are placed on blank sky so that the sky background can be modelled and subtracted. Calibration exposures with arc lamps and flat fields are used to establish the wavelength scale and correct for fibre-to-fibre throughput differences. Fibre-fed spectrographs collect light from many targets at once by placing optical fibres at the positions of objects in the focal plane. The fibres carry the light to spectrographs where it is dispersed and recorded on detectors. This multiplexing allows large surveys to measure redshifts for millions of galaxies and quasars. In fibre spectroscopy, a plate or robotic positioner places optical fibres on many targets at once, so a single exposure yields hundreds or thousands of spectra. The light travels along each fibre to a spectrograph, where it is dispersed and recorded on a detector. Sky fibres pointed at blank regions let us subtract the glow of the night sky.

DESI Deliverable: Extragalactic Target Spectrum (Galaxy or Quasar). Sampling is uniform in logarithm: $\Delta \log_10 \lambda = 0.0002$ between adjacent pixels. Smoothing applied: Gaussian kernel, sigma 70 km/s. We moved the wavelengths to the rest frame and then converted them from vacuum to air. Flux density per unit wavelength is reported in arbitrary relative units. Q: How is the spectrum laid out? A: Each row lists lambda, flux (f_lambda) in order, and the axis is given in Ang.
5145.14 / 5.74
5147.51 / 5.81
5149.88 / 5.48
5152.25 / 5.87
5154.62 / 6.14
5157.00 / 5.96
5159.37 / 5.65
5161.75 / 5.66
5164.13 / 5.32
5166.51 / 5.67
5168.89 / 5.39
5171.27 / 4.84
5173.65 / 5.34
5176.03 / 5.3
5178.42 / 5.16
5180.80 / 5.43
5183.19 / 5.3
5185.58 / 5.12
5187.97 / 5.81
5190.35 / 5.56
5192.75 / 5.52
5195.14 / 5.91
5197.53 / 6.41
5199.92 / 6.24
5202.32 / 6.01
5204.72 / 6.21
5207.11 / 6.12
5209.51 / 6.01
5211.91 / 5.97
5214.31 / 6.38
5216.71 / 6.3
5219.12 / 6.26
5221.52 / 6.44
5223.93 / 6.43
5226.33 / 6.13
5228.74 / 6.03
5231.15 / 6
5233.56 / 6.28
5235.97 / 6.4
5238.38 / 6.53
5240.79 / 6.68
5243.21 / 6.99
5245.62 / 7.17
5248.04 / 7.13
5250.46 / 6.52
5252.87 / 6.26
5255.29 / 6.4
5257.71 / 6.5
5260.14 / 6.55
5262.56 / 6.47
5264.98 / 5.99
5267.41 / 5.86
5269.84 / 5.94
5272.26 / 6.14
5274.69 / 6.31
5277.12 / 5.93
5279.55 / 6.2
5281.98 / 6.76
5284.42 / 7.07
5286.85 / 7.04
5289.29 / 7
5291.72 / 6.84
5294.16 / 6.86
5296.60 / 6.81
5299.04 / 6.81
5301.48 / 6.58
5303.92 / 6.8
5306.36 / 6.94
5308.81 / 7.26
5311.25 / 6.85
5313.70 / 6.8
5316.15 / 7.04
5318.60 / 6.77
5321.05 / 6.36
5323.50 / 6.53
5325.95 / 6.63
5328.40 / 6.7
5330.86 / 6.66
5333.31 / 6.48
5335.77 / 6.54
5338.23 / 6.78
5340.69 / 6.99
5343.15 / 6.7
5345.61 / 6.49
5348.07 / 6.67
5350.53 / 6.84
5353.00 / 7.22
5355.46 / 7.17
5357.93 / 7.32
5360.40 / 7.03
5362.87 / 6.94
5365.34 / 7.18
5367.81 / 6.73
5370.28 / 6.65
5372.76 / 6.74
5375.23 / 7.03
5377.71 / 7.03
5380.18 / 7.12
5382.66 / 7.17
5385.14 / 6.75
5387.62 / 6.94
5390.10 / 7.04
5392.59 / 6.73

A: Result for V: 1.4 Ang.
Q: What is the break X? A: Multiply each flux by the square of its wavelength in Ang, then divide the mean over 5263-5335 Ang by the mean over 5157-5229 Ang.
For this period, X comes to 1.2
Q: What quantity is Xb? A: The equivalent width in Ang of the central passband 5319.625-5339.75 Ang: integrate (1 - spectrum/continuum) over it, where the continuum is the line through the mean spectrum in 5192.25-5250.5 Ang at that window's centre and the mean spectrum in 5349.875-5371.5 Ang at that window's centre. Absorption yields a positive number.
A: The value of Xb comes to 0.79 Ang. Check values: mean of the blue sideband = 6.33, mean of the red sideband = 7.01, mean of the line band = 6.59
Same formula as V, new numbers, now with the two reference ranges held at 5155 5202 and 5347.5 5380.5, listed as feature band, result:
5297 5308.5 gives -0.5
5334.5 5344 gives 0.1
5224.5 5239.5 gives -0.6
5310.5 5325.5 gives -0.2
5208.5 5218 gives -0.5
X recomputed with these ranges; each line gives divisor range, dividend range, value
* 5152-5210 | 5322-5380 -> 1.29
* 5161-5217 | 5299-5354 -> 1.25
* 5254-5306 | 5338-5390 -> 1.10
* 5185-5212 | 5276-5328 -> 1.19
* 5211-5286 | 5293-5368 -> 1.10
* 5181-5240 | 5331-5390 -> 1.20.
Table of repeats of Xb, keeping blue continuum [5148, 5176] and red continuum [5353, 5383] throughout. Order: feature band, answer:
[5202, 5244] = -2.0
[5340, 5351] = 0.2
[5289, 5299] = -0.6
